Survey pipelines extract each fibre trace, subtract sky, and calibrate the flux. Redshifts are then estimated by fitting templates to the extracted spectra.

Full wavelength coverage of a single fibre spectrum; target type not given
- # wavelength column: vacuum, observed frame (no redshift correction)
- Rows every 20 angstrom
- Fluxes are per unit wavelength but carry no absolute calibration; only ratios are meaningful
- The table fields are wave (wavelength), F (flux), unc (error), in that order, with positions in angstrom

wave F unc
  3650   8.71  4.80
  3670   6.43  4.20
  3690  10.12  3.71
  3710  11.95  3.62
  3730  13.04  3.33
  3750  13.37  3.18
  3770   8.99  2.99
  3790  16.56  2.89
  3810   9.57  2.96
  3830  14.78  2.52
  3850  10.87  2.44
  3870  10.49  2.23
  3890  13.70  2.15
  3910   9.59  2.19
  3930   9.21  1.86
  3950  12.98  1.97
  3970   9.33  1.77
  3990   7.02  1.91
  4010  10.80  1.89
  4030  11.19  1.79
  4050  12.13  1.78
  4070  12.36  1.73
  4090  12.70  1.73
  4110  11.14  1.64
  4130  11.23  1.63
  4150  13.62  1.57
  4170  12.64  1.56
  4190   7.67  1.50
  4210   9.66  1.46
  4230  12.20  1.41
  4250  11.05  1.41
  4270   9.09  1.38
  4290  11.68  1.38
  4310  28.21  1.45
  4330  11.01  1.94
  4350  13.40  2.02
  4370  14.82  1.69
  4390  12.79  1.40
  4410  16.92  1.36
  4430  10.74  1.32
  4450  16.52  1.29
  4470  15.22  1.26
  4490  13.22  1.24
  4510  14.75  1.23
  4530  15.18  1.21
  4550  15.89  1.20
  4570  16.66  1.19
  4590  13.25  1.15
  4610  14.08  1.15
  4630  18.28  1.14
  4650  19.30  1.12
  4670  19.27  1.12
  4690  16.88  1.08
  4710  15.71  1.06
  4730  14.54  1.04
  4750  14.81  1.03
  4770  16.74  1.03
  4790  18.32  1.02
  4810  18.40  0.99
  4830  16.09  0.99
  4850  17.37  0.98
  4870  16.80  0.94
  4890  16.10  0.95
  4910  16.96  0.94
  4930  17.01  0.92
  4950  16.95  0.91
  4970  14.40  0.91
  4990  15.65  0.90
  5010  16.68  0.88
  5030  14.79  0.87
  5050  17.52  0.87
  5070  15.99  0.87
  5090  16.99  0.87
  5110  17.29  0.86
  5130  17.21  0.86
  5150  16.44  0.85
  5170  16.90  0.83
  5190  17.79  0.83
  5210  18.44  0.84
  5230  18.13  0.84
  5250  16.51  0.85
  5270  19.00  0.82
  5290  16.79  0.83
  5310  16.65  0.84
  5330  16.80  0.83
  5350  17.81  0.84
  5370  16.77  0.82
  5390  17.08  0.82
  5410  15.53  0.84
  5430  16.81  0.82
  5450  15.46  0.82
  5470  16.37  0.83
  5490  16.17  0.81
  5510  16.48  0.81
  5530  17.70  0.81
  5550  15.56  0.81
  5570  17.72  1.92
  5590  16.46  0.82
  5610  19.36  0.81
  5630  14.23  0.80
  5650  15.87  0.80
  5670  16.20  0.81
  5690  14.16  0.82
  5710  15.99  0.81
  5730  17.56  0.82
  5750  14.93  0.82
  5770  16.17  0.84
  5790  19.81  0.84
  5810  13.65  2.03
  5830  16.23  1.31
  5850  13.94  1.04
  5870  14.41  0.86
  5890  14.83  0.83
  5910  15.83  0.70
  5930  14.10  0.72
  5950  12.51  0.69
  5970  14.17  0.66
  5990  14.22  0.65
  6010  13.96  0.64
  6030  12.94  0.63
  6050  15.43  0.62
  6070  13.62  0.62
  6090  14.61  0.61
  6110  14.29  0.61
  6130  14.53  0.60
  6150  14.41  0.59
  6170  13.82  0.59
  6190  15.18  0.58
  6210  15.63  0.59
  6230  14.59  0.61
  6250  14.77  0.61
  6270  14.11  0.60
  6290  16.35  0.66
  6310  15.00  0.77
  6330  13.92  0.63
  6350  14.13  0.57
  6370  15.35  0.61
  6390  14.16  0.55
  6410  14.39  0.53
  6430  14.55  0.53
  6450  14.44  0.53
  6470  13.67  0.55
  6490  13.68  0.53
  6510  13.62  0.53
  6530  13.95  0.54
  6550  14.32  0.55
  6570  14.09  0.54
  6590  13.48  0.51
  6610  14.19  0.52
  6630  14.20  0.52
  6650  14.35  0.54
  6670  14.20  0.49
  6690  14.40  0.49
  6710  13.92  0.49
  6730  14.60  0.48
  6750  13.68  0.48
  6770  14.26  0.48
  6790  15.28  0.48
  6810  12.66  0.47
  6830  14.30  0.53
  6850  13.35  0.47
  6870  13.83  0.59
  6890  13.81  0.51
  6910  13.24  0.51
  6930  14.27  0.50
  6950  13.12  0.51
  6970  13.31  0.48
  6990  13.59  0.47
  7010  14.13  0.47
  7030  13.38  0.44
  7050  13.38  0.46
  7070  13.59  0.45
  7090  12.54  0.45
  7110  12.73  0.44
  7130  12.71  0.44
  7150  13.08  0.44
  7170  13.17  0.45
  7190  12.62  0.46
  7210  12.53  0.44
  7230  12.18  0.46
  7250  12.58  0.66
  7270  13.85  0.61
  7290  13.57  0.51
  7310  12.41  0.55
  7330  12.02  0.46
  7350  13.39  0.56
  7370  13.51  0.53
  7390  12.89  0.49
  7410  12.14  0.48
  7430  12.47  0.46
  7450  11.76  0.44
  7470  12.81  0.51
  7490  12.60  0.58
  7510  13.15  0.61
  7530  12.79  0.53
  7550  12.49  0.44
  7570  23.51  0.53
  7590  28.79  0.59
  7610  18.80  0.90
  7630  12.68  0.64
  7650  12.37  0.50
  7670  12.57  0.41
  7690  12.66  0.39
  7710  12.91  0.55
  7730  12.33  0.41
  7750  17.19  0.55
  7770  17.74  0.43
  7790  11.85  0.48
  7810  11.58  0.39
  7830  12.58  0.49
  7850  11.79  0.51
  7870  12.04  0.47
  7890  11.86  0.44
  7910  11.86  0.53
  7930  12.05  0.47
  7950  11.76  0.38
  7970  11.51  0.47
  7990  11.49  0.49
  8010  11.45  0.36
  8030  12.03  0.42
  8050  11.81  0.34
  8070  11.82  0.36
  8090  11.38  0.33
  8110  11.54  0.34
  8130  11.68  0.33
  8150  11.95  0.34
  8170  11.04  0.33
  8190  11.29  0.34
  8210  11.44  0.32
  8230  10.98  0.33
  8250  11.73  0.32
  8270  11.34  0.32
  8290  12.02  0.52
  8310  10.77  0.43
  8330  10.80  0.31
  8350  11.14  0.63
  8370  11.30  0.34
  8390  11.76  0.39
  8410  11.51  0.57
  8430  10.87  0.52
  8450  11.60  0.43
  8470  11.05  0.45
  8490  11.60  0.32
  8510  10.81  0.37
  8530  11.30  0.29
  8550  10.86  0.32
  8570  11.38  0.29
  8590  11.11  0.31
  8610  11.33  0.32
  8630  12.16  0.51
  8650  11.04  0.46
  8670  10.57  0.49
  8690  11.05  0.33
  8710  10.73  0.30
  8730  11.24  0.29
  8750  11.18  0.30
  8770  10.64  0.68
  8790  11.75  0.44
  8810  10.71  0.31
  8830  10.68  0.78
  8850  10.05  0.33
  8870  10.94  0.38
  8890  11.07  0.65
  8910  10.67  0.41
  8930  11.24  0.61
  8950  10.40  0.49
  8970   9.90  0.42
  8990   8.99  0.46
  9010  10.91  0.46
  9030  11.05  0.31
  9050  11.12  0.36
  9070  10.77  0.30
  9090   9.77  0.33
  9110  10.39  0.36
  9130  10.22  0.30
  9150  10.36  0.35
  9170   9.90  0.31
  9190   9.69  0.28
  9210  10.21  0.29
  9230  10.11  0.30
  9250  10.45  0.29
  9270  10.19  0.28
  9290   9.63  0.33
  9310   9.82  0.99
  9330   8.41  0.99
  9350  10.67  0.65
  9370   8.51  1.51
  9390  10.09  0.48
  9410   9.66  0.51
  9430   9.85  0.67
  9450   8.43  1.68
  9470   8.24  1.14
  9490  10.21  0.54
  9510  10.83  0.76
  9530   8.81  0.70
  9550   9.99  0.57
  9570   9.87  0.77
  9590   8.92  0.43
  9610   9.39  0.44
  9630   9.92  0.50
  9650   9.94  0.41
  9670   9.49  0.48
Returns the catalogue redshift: 0.15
